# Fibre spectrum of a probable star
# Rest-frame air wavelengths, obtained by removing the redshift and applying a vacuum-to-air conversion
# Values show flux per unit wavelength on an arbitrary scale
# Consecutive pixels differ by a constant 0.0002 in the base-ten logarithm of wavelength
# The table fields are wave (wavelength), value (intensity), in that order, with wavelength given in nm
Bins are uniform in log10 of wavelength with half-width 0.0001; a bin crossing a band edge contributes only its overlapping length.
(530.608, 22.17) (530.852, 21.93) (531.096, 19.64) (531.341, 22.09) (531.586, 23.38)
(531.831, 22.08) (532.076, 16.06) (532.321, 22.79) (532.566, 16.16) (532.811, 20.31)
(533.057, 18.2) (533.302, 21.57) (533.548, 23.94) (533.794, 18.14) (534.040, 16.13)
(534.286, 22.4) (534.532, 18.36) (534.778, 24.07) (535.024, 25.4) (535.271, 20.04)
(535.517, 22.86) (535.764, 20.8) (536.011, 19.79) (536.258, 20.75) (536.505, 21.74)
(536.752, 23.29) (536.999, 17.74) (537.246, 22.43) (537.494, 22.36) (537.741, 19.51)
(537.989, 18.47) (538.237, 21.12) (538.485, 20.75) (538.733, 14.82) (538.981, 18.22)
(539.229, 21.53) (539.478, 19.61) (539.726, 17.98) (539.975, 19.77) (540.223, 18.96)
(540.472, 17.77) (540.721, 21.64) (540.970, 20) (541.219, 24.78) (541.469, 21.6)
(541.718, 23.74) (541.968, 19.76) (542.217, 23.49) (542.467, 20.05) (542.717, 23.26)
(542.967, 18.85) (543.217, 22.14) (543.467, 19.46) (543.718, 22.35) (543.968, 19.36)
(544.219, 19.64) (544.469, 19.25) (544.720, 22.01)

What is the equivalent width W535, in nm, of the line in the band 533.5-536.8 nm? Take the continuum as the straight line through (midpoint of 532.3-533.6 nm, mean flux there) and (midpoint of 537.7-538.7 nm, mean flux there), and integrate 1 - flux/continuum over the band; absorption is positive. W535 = -0.21 nm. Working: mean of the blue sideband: 20.1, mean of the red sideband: 19.5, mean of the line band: 21.2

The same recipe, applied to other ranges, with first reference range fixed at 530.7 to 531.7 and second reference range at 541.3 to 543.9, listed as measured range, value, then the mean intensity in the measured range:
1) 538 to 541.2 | 0.31 nm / 19.5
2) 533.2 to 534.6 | 0.10 nm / 20.1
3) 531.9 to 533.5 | 0.16 nm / 19.5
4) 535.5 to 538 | 0.08 nm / 20.9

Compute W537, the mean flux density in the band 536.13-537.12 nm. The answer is 20.9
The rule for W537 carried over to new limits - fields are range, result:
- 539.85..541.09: 19.6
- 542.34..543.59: 20.8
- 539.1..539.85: 19.7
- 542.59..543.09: 21.1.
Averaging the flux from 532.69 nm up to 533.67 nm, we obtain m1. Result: 21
